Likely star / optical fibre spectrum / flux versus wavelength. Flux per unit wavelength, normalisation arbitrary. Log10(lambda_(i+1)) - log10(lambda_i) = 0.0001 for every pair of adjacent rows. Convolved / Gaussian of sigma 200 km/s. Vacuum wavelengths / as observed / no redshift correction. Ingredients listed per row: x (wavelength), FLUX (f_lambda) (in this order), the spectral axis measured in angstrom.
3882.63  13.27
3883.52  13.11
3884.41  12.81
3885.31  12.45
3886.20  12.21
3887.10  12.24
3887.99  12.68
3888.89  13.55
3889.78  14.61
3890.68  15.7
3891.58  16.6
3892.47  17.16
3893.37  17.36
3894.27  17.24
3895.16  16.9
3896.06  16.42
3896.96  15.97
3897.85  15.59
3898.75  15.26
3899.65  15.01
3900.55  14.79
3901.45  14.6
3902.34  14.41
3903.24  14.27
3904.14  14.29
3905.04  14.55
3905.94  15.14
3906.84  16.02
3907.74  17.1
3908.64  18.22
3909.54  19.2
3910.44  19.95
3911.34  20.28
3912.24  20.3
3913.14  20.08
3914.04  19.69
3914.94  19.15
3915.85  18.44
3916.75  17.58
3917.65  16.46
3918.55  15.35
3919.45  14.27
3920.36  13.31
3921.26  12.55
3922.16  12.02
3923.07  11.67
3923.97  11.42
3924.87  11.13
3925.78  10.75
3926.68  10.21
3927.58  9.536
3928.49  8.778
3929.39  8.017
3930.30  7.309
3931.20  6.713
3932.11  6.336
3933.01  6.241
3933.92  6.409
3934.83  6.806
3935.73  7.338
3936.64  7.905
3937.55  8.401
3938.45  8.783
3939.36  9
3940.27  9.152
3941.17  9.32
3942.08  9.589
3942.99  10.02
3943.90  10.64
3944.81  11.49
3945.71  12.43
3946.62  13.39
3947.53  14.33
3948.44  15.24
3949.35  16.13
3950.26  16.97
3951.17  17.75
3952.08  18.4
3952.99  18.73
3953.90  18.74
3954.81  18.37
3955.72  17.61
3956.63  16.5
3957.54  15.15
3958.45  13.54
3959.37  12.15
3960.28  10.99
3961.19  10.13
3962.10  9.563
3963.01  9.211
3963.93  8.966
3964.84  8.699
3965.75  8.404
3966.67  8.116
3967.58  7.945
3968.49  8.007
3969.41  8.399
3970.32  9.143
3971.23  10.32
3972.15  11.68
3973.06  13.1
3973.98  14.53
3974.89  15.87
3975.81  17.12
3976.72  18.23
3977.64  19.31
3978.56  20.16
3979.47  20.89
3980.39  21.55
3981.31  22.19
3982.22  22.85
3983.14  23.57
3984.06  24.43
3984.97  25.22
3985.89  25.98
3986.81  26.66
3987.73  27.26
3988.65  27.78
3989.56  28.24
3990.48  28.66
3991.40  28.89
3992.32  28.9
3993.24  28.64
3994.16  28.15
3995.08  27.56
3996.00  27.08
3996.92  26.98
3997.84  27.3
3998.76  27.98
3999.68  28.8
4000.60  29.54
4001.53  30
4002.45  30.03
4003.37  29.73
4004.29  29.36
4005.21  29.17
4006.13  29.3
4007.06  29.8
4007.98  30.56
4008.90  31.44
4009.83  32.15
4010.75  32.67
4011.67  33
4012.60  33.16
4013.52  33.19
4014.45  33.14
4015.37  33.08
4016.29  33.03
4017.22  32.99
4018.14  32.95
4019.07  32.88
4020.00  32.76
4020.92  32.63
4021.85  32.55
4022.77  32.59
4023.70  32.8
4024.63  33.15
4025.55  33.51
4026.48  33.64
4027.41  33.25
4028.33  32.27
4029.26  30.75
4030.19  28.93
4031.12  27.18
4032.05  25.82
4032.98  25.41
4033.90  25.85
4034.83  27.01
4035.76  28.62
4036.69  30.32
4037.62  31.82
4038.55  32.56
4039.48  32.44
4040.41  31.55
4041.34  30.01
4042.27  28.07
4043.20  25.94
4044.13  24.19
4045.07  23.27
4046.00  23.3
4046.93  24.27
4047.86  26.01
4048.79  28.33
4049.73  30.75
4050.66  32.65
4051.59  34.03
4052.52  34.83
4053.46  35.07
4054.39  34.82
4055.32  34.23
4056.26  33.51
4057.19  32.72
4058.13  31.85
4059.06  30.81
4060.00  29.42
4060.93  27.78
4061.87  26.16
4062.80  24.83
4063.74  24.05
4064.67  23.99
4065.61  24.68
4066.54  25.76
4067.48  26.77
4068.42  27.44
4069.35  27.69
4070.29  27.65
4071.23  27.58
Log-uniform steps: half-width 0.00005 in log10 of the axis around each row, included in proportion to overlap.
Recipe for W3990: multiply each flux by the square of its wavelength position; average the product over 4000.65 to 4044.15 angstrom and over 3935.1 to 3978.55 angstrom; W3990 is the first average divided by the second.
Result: 2.55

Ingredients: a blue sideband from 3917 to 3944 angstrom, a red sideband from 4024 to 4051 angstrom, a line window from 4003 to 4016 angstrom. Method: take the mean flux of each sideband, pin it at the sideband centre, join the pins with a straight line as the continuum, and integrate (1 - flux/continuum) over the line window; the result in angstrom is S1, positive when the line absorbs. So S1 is -4.03 angstrom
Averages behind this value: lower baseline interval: 9.89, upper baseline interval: 29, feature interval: 31.5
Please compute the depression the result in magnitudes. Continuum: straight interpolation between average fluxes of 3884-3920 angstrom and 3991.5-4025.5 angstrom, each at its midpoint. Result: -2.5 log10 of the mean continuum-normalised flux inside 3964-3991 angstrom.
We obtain 0.438 mag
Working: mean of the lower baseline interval 16.1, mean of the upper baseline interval 30.8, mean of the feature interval 18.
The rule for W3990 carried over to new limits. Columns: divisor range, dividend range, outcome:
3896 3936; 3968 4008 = 1.78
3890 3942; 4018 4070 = 2.34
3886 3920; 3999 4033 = 2.03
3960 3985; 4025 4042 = 2.14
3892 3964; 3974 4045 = 2.19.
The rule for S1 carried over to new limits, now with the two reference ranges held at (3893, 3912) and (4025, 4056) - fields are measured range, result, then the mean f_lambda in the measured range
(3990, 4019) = -4.40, 30.3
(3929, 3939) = 6.24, 7.3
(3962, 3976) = 7.60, 10.5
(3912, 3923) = 0.86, 16.3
